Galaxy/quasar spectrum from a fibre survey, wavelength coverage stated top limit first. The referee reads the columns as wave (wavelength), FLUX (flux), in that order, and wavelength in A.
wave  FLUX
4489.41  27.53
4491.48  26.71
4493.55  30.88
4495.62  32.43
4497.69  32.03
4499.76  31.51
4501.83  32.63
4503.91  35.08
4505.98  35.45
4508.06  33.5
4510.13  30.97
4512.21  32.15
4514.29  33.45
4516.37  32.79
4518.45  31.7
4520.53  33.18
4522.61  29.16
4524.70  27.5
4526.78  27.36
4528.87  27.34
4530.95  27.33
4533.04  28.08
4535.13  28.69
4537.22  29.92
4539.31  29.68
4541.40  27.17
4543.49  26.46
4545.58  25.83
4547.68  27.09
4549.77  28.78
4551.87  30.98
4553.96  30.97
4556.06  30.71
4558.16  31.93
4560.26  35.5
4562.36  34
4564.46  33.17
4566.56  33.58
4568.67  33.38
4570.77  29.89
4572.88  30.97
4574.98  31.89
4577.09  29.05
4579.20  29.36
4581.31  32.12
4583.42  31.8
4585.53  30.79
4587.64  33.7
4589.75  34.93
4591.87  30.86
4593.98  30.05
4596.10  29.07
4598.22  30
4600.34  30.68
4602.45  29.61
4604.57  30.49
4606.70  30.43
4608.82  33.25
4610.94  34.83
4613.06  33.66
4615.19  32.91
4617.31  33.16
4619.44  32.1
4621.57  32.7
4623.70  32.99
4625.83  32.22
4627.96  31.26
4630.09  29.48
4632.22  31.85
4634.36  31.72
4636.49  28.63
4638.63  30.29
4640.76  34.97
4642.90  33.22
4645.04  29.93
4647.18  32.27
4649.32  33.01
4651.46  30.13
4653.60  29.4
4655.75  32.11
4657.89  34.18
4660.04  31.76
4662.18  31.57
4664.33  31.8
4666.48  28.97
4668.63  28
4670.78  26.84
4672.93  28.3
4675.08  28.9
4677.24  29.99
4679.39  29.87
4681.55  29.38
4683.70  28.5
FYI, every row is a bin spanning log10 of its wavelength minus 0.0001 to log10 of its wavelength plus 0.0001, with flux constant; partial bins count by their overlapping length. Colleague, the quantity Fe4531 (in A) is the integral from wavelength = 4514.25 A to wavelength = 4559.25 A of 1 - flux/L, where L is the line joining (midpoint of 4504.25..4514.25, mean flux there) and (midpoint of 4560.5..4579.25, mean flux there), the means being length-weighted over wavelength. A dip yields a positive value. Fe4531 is 4.7 A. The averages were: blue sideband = 33.2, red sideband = 32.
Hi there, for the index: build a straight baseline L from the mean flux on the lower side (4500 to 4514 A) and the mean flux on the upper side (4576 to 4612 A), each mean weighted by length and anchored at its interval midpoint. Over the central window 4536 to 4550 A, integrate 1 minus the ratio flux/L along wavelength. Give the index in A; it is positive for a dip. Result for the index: 1.98 A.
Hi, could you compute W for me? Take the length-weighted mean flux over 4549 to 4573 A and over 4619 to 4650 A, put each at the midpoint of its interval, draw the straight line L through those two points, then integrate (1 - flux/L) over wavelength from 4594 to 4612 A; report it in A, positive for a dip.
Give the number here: 0.5 A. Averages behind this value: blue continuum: 32.1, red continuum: 31.8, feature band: 31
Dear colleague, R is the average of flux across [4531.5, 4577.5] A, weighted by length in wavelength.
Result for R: 30.3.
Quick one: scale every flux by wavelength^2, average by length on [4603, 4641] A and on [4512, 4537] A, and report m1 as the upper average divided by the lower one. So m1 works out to 1.12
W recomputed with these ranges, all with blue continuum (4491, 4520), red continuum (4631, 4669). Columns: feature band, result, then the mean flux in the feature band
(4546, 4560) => 0.8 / 30.2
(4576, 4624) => 0.1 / 31.7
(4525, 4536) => 1.5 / 27.7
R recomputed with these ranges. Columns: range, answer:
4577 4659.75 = 31.7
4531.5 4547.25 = 27.9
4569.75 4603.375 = 30.9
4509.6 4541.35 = 29.8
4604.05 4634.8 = 32.2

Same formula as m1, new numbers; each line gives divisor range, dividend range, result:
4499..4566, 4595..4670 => 1.07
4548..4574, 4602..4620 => 1.04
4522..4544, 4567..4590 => 1.15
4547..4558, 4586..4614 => 1.08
